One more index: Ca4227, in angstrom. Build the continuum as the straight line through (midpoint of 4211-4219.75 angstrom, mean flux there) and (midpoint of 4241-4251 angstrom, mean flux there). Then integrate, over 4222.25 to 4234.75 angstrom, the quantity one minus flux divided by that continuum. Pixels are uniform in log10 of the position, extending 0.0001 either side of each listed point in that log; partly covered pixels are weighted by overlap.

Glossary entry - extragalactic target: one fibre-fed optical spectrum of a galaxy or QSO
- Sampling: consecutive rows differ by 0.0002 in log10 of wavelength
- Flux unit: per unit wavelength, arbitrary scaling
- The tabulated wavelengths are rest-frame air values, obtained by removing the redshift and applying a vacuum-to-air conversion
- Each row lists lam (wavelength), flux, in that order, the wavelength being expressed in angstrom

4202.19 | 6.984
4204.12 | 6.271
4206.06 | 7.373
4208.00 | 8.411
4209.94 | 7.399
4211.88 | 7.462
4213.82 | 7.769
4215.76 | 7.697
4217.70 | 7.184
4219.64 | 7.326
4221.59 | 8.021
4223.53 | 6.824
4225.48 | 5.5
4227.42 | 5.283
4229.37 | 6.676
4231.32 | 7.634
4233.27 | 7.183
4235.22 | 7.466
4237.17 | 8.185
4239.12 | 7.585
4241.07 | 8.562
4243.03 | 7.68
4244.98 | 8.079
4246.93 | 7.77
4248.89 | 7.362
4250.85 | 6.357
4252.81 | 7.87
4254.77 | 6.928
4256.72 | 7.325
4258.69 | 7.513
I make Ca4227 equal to 1.6 angstrom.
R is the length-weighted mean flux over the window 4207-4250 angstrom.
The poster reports 7.41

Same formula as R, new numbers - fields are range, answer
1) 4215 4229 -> 6.81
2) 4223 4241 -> 7.01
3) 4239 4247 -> 8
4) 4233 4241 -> 7.76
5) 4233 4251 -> 7.7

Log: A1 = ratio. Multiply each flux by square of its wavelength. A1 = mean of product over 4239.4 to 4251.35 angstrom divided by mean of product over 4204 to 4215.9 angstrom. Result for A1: 1.0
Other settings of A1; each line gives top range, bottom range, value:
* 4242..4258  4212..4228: 1.07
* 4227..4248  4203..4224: 1.02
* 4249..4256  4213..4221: 0.96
